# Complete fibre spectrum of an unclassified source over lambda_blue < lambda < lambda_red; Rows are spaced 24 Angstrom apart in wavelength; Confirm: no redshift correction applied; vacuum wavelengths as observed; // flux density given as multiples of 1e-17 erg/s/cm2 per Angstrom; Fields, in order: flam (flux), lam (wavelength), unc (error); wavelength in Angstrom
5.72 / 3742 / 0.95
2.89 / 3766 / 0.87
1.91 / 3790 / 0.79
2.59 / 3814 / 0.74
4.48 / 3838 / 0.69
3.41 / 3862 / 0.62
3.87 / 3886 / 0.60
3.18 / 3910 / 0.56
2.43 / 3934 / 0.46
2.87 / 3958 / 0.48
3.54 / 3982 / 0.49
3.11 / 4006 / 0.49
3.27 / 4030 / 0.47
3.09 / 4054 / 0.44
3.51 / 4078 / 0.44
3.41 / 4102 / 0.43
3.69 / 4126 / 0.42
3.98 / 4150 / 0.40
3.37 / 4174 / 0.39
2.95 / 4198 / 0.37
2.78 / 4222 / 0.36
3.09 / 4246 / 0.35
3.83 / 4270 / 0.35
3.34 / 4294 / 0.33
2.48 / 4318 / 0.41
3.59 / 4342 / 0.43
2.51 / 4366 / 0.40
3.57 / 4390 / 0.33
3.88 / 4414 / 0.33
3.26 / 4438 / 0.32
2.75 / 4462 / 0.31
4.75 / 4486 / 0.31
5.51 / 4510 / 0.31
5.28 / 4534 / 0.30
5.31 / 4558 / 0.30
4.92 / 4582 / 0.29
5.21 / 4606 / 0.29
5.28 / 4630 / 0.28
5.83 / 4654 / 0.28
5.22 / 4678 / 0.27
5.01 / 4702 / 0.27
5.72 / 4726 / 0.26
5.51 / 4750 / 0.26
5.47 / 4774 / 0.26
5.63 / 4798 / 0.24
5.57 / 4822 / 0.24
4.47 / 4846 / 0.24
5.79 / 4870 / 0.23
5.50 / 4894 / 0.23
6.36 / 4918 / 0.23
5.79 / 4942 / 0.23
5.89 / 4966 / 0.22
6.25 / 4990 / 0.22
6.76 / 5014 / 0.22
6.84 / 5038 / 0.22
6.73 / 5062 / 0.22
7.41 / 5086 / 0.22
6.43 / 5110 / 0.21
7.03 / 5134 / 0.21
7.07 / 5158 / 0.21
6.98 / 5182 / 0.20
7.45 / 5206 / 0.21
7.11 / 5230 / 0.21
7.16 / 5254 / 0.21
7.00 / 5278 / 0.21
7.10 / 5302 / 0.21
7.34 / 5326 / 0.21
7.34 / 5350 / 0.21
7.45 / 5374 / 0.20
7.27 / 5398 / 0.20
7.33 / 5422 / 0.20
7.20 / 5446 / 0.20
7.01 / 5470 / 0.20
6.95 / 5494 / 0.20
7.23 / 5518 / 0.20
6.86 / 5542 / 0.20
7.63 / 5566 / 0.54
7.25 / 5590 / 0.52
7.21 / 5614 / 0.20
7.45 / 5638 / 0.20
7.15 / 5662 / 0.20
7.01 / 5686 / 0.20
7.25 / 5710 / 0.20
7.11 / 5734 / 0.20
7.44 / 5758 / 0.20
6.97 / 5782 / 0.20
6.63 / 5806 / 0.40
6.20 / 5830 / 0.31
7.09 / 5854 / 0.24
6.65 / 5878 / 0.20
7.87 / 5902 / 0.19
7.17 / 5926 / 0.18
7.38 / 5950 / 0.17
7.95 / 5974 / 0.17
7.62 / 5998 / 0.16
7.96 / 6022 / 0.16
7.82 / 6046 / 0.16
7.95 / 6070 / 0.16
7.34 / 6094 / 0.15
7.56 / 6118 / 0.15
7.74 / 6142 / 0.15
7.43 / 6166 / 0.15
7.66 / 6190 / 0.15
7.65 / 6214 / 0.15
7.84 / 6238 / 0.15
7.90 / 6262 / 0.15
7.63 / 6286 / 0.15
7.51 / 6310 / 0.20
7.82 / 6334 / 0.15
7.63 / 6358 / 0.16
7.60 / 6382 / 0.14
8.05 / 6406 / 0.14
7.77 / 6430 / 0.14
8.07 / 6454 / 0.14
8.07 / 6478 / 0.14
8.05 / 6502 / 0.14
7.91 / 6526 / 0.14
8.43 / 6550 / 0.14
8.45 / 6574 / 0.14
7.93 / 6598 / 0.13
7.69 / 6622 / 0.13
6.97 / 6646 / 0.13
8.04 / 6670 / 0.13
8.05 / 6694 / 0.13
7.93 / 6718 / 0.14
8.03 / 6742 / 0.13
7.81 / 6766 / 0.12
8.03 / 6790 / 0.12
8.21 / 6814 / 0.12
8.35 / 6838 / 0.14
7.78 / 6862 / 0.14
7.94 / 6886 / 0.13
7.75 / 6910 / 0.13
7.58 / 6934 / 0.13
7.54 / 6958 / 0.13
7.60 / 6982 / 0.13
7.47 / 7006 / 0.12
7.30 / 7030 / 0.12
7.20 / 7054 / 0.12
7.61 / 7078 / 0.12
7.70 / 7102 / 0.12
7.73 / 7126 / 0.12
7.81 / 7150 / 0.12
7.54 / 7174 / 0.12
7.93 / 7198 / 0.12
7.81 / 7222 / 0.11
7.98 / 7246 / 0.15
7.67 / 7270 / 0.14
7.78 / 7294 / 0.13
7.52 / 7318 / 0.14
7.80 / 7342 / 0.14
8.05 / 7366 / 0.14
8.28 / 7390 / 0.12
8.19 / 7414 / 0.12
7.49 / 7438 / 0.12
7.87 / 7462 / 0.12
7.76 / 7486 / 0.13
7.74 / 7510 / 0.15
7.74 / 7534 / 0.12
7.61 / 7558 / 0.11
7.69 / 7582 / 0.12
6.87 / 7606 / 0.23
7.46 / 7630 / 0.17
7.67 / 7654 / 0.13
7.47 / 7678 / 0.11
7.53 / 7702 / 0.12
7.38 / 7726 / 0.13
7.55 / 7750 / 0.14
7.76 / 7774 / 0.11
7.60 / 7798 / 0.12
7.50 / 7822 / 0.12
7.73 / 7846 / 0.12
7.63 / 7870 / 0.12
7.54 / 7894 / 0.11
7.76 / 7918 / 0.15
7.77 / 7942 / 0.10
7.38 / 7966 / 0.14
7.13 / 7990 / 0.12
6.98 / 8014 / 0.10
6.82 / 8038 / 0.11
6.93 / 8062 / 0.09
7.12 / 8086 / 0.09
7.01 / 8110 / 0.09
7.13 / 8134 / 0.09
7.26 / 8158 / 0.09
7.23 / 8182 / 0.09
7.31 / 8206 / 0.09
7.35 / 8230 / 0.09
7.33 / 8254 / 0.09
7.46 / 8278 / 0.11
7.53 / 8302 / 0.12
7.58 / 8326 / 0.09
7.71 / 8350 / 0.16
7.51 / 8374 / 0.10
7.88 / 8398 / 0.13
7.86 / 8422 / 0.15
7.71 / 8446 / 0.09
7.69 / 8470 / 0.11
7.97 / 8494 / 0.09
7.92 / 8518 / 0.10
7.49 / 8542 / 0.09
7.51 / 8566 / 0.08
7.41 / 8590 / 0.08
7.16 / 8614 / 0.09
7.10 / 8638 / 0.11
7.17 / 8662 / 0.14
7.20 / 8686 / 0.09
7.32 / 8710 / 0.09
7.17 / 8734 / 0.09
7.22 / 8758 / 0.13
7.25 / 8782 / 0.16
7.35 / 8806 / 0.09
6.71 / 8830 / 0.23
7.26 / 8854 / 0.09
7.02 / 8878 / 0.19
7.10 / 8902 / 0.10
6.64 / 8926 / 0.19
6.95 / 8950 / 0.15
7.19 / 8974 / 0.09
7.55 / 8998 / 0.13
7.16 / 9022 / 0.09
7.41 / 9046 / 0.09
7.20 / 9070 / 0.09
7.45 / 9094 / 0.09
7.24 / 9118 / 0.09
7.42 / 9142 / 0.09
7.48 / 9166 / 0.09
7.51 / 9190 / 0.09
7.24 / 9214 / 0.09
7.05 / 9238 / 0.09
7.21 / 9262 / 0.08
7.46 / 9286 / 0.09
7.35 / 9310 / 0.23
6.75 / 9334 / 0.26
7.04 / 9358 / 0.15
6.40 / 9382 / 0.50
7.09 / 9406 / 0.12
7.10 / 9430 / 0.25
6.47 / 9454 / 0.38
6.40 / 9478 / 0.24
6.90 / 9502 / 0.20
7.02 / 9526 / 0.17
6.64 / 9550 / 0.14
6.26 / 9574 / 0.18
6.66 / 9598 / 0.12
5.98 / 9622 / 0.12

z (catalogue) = 0.126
